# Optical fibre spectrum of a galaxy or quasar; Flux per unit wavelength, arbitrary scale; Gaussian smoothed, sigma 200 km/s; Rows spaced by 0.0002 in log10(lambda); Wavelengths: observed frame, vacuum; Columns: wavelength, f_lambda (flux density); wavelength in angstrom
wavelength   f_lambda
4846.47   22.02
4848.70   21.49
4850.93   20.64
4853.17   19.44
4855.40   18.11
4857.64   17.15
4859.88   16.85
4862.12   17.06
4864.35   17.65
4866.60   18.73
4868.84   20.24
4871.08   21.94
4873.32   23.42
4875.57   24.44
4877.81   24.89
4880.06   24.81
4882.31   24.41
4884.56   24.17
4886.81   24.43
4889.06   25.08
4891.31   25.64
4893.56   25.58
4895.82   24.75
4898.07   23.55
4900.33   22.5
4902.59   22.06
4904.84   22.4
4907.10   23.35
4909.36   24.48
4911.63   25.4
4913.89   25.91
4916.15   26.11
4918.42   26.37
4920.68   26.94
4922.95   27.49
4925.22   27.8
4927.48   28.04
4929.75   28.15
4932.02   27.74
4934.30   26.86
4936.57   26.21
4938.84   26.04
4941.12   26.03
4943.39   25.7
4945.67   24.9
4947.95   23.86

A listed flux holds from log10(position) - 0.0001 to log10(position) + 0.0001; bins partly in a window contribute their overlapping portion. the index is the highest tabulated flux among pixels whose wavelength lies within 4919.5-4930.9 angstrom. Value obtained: 28.15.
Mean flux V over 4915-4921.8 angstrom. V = 26.5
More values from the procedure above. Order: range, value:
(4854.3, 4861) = 17.4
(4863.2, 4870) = 18.9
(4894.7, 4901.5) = 23.6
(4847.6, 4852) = 21.1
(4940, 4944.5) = 25.9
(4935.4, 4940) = 26.1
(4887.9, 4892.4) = 25.4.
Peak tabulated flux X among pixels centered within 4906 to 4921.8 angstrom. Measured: 26.94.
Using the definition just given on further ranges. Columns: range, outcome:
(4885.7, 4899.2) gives 25.64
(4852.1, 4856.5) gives 19.44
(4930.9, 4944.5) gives 27.74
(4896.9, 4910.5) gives 24.48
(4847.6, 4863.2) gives 21.49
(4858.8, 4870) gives 20.24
